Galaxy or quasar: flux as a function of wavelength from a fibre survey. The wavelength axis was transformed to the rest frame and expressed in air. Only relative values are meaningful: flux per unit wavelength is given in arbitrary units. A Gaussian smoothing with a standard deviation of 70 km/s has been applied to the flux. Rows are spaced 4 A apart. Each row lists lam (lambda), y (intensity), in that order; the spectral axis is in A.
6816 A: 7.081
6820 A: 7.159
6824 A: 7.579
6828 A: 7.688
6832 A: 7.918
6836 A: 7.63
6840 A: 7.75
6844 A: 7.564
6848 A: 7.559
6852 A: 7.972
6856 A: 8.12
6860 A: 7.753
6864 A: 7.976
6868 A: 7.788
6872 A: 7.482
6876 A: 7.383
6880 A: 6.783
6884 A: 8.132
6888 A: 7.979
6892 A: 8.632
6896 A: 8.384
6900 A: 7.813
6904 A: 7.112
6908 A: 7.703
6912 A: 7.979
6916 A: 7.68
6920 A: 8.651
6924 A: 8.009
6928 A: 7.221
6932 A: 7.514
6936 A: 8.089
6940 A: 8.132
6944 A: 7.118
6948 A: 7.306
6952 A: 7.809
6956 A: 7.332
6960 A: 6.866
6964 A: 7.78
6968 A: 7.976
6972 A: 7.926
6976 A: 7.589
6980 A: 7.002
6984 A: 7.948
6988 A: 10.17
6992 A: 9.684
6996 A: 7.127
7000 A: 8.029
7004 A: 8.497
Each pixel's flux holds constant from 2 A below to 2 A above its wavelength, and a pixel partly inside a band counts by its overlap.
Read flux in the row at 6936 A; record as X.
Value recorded 8.089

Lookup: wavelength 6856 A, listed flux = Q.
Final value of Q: 8.12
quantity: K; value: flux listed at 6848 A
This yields 7.559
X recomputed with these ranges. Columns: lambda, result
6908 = 7.703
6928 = 7.221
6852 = 7.972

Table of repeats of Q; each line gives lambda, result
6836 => 7.63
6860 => 7.753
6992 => 9.684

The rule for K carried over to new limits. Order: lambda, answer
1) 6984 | 7.948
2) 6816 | 7.081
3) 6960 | 6.866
